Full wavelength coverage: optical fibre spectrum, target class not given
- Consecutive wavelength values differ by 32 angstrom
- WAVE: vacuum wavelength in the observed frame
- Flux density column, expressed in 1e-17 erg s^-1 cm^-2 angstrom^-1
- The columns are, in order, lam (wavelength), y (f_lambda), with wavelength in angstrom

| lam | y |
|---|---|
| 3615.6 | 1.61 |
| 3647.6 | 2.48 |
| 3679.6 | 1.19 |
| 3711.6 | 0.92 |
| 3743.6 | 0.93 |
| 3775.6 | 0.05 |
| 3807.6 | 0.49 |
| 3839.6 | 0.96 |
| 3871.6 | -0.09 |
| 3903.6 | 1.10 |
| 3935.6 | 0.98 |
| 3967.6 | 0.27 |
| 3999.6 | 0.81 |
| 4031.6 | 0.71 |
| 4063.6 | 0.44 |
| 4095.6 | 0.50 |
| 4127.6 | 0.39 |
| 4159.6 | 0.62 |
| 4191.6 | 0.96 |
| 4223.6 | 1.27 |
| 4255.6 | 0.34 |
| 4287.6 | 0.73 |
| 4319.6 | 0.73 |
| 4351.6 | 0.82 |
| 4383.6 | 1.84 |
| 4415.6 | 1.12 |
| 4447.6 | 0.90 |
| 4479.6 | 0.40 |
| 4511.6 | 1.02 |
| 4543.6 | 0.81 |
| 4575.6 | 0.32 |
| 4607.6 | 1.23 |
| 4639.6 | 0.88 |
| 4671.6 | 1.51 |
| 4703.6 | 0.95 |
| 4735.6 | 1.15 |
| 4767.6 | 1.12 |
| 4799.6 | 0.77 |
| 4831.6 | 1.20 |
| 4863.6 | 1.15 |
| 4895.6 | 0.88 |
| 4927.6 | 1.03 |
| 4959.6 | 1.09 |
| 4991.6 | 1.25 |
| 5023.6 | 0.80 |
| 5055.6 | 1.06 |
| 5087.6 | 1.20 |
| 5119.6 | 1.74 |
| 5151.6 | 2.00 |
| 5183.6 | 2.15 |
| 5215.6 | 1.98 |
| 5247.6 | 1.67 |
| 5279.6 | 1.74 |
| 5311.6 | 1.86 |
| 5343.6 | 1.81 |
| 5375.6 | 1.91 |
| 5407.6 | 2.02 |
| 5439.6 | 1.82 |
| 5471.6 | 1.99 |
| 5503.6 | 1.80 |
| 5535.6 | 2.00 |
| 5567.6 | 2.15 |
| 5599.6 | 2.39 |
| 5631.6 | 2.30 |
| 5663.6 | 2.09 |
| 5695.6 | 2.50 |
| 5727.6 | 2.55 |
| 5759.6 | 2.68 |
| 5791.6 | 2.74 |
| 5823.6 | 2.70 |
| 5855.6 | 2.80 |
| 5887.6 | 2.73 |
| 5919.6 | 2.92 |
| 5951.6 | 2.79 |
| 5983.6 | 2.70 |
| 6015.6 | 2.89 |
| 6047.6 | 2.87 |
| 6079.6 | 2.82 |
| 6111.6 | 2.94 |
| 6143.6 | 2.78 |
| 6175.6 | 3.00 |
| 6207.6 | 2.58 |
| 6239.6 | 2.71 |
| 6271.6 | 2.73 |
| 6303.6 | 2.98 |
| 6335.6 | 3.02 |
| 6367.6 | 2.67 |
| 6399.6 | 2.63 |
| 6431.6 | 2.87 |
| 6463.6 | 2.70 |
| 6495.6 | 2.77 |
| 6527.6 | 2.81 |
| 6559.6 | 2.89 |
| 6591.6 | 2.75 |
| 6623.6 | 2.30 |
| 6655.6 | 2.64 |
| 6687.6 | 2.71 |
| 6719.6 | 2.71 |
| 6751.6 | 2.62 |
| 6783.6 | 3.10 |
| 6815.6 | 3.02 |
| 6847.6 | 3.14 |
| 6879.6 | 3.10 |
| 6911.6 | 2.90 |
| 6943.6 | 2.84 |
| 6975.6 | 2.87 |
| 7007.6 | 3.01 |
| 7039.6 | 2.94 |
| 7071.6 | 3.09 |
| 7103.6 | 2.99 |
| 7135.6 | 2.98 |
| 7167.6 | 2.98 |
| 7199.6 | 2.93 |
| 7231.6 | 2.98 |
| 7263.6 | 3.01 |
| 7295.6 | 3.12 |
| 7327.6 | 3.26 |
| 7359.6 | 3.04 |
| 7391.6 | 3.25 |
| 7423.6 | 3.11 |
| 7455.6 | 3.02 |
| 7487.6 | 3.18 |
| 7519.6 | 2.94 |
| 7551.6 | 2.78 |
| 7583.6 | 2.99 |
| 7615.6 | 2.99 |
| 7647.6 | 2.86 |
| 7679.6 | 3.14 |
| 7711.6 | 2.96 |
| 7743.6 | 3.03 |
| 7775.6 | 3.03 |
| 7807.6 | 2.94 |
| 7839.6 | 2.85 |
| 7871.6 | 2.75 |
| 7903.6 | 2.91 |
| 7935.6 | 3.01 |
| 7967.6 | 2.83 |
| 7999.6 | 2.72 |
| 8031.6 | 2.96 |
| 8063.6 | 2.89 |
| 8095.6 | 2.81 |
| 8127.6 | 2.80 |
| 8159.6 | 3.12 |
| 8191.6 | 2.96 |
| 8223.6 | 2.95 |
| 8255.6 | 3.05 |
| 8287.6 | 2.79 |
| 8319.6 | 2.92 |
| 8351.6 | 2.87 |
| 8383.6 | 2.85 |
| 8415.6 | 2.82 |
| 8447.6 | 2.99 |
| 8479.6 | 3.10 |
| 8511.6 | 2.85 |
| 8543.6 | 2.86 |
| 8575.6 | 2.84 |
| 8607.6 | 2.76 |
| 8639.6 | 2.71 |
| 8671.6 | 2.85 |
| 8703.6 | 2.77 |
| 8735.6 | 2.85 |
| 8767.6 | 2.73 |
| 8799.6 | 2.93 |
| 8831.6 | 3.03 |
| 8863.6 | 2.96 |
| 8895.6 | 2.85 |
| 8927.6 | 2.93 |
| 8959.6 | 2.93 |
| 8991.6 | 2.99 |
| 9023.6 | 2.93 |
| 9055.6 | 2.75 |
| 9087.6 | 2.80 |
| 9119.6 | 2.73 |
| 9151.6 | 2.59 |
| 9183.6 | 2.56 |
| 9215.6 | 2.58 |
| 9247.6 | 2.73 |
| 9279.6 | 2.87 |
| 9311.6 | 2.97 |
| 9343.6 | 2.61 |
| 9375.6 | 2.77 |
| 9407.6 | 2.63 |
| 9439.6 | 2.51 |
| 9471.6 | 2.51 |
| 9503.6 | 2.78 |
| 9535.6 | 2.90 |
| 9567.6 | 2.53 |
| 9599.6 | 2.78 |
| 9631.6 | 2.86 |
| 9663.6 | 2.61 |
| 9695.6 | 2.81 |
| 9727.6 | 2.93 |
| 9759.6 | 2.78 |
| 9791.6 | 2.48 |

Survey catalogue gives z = 0.279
